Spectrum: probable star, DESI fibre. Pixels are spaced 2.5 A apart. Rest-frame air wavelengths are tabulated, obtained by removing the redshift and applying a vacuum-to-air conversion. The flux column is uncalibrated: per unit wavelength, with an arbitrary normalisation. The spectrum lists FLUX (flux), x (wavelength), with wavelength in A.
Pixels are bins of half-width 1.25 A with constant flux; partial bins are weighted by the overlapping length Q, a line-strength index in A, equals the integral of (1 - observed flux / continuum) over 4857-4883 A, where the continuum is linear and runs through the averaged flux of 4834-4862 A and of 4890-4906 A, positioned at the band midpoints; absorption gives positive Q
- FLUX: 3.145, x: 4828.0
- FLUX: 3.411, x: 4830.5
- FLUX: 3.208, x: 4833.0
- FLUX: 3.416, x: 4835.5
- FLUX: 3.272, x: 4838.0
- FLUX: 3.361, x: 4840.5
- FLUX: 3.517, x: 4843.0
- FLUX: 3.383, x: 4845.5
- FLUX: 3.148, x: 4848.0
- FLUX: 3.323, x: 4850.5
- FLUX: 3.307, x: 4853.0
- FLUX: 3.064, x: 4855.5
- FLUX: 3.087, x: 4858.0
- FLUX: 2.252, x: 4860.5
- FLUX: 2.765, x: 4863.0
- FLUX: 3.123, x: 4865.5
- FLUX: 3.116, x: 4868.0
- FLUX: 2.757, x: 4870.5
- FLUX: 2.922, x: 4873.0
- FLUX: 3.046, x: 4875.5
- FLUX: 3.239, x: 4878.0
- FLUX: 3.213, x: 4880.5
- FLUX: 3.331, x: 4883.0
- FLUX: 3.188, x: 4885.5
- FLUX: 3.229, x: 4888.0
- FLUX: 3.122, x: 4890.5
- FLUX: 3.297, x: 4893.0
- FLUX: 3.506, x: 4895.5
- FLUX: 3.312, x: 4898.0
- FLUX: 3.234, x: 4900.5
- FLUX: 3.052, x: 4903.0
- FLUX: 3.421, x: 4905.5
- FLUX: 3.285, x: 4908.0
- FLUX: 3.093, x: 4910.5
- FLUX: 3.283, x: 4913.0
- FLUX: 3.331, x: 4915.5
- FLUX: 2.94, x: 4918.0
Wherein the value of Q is 2.1 A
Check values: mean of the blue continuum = 3.19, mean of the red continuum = 3.28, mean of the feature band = 2.97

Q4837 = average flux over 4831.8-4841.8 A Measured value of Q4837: 3.32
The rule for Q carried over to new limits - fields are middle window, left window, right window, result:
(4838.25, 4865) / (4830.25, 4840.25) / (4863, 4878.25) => 0.4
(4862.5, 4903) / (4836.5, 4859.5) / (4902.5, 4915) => 1.2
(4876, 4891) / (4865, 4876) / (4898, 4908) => -0.6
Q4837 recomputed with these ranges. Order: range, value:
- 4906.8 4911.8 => 3.19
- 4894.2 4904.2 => 3.28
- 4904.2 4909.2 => 3.35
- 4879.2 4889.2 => 3.24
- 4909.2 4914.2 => 3.19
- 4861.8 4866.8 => 2.95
